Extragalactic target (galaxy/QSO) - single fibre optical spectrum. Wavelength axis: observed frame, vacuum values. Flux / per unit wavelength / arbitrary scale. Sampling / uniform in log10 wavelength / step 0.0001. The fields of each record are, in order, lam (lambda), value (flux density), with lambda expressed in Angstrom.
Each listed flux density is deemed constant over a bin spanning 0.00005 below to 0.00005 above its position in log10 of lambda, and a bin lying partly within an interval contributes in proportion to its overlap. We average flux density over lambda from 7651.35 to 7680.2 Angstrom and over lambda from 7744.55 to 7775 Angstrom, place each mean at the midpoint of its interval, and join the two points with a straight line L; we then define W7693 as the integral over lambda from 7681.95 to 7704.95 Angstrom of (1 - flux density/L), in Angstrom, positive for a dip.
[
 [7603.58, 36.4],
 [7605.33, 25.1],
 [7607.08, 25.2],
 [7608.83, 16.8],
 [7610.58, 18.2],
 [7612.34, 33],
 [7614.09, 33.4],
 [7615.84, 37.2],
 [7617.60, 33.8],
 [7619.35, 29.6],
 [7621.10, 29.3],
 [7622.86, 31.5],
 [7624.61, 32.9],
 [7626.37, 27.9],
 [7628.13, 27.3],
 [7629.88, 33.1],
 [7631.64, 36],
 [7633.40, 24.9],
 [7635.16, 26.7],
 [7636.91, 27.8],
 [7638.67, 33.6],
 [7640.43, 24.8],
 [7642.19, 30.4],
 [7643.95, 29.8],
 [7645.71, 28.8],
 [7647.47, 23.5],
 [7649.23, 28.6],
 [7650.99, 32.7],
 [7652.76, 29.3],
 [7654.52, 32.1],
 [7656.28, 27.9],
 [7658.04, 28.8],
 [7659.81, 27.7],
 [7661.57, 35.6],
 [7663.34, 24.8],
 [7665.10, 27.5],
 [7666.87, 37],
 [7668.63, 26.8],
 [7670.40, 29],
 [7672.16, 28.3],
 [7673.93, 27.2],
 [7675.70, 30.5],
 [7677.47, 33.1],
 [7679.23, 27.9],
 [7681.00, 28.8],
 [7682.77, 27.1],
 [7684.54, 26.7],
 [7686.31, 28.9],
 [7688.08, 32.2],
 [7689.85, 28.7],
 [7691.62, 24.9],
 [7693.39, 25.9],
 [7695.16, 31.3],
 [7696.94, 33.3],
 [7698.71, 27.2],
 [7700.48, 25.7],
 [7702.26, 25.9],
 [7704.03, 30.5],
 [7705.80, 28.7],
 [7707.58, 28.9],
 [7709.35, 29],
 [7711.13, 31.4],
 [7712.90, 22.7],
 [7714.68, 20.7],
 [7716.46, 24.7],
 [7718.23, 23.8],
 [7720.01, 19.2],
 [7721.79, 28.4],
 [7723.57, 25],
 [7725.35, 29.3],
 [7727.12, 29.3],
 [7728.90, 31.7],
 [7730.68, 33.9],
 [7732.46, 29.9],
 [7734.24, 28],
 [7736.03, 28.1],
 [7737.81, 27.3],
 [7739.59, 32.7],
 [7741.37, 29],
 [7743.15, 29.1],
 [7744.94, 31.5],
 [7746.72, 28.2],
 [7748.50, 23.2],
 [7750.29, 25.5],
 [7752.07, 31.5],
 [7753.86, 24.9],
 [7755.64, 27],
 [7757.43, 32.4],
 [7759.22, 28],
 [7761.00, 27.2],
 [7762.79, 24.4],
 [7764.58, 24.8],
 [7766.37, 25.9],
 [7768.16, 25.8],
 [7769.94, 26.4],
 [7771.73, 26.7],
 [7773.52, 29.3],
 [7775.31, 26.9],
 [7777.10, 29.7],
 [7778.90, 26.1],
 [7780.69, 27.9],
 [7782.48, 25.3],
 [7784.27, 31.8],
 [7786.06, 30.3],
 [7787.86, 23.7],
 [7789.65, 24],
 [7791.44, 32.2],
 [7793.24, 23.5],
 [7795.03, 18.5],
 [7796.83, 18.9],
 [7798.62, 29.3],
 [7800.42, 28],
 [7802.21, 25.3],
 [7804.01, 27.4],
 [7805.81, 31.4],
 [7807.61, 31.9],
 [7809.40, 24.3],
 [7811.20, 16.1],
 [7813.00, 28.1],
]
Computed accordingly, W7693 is 0.5 Angstrom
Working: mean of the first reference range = 29.6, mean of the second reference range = 27.1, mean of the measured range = 28.3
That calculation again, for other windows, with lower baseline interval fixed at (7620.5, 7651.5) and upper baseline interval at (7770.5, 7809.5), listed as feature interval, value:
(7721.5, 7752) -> -1.21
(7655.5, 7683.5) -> -0.39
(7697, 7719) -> 1.09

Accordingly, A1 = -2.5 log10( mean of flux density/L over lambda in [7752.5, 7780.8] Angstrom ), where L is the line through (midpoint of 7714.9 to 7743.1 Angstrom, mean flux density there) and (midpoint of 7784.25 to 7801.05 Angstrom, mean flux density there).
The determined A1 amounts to -0.022 mag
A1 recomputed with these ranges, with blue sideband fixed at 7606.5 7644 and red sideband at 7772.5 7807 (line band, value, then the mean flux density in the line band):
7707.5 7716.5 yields 0.07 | 26.1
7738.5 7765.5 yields -0.02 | 28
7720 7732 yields -0.04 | 28.8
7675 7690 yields -0.03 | 29.3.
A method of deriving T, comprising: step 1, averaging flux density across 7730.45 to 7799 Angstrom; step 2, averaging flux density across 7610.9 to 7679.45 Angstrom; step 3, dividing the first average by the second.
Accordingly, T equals 0.9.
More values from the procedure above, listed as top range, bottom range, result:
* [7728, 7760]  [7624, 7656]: 0.99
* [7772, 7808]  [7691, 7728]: 1.00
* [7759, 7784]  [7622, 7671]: 0.91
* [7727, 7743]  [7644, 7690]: 1.03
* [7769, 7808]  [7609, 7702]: 0.92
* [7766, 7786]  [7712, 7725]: 1.16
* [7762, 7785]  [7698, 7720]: 1.03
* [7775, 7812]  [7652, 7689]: 0.90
